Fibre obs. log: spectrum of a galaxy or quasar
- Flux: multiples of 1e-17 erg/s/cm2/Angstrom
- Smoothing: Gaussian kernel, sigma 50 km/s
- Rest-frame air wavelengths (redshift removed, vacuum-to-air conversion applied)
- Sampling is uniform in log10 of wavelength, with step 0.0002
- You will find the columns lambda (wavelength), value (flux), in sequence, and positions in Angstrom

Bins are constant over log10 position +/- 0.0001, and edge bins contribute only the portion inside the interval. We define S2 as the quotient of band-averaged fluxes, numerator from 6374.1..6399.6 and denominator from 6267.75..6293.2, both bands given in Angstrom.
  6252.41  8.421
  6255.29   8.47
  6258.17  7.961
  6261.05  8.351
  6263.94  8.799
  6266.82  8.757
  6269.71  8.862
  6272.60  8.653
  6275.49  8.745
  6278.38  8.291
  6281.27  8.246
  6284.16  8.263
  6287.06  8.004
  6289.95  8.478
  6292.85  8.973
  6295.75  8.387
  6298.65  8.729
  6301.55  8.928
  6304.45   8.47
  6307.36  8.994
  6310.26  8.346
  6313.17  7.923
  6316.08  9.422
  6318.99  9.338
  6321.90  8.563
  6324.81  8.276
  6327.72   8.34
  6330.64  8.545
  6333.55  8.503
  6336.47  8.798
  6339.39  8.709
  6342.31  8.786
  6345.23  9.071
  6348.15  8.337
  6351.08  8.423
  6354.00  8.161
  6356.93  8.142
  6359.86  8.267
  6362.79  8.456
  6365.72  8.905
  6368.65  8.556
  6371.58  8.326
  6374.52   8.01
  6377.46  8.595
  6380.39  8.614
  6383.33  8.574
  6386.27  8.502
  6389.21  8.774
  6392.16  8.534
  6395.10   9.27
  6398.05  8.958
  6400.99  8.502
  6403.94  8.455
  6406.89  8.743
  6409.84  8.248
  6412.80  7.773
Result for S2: 1.02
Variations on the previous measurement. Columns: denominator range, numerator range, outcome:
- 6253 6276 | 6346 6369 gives 0.98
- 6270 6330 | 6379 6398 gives 1.02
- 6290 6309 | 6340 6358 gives 0.98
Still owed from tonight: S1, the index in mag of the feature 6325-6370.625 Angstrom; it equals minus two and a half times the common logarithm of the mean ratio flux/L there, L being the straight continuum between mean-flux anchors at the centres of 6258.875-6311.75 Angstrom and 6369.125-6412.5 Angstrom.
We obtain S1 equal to 0.00 mag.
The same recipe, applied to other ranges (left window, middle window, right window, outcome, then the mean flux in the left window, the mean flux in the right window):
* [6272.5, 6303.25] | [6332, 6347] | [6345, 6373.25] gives -0.039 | 8.51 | 8.43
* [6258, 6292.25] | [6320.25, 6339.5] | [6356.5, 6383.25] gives -0.009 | 8.48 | 8.45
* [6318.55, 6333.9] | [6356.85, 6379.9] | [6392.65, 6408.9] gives 0.030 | 8.56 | 8.76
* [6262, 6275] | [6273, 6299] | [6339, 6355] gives 0.032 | 8.75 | 8.59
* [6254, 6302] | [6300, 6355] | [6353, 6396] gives -0.015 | 8.52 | 8.51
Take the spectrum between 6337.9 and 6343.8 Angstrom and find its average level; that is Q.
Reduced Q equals 8.75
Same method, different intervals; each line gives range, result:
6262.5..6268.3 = 8.78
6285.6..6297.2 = 8.46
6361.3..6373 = 8.57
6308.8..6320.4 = 8.75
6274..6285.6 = 8.39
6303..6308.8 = 8.72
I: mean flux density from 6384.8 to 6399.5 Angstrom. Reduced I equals 8.8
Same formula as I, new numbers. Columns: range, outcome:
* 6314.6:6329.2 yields 8.78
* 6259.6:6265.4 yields 8.58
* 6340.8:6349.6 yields 8.74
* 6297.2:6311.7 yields 8.7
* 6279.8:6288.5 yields 8.17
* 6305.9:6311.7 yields 8.67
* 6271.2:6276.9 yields 8.7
